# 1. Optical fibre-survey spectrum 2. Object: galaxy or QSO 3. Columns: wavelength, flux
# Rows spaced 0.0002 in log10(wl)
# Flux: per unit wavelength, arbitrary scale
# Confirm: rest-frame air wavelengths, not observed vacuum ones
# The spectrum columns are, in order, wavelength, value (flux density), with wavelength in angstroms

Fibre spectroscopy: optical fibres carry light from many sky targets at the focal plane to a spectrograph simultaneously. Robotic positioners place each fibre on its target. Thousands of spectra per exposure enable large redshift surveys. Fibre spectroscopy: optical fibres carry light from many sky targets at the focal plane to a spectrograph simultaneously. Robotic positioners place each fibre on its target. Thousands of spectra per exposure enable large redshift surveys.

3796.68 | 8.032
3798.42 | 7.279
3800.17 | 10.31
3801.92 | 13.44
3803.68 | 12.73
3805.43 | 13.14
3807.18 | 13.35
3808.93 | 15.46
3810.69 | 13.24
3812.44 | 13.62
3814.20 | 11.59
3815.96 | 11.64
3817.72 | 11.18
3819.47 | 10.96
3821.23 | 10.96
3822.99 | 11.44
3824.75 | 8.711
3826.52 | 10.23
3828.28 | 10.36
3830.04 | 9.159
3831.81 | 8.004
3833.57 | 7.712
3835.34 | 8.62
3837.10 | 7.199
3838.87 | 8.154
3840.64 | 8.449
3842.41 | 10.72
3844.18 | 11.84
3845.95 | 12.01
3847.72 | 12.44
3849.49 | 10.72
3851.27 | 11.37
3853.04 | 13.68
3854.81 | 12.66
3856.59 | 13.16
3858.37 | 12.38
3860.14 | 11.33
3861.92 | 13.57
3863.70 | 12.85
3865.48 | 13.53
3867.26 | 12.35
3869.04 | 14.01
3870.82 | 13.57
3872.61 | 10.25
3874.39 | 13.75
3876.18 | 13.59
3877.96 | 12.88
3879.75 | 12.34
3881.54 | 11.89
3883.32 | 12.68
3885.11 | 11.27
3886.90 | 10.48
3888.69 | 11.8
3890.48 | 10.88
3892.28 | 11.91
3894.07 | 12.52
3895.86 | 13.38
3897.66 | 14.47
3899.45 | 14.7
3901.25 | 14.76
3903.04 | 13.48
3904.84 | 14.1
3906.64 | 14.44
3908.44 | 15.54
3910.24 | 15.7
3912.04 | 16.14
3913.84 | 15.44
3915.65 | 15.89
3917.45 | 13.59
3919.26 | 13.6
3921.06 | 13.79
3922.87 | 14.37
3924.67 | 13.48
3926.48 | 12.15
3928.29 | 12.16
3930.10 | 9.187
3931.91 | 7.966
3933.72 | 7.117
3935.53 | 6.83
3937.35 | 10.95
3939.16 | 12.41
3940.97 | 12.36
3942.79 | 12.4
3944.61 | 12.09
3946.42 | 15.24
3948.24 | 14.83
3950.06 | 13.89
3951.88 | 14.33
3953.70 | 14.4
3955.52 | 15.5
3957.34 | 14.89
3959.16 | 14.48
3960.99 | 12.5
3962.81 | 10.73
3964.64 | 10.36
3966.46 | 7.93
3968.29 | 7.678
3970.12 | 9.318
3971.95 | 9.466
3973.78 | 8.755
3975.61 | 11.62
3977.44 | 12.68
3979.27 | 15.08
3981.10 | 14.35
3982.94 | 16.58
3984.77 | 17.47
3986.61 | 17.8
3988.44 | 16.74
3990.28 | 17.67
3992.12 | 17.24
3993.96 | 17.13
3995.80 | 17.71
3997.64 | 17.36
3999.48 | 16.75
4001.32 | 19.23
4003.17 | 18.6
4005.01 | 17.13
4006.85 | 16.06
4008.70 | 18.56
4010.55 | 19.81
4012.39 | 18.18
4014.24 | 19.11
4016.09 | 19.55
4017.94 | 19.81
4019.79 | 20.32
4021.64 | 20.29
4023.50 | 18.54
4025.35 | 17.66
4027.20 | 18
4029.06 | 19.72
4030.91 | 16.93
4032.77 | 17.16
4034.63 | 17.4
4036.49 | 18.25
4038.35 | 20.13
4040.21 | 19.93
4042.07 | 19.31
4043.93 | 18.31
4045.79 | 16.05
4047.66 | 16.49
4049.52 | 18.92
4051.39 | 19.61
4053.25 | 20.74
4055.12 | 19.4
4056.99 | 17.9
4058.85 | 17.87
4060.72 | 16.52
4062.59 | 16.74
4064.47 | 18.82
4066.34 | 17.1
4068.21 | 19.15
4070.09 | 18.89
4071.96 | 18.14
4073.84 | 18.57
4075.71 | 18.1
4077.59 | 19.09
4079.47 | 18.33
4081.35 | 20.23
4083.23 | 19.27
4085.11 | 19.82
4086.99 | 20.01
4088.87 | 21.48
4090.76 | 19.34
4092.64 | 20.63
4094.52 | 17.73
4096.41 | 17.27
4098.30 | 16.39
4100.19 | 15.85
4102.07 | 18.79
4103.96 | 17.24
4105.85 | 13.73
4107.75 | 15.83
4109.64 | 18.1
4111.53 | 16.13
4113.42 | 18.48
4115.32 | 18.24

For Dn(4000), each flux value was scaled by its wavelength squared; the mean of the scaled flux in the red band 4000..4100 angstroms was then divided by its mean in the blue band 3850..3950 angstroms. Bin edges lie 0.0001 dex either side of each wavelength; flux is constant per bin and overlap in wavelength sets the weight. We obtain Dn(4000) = 1.6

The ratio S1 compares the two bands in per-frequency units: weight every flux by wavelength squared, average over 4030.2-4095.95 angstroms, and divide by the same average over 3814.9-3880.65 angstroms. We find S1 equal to 1.8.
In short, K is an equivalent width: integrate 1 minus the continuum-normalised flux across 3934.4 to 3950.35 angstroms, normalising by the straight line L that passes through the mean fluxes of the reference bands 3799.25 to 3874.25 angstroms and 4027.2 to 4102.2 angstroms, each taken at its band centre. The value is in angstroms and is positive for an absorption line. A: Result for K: 2.8 angstroms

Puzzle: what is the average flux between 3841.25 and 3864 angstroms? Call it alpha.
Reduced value 12.1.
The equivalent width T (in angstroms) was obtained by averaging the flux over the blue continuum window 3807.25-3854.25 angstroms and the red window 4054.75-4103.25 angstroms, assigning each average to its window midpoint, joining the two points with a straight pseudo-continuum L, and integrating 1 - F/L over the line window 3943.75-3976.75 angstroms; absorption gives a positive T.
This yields 5.9 angstroms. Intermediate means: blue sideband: 10.8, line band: 12.1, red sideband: 18.5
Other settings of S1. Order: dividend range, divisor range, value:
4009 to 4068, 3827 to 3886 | 1.77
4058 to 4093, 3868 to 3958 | 1.57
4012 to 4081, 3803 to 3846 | 1.93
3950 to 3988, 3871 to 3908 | 1.05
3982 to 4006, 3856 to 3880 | 1.45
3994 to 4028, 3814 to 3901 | 1.72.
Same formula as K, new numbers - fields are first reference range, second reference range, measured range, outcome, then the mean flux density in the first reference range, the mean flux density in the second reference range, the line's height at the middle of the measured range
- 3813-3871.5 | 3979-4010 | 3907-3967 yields 8.11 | 11.1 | 17.2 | 14.9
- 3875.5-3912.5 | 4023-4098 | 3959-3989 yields 6.41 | 13.3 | 18.6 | 15.8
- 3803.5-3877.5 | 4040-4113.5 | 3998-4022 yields -3.37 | 11.6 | 18.2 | 16.4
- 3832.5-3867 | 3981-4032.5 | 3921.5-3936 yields 3.95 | 11.2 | 18.1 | 14.6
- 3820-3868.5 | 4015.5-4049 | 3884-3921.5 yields -1.13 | 10.9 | 18.5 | 13.3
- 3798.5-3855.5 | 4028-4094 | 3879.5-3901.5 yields 1.07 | 11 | 18.7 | 13.1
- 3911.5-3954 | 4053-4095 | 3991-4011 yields -2.67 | 12.6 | 18.8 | 15.6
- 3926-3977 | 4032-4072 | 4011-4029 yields -3.32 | 11.5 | 18.3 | 16.1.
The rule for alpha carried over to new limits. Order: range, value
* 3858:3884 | 12.7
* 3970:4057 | 17.4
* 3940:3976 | 12.1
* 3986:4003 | 17.6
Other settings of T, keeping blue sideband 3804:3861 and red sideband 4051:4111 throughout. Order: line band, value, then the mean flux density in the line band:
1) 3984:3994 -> -1.1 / 17.4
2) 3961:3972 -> 4.0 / 9.5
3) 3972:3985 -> 1.7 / 13.3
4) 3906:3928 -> -1.4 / 14.4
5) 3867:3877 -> -0.6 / 12.9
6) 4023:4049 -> -1.7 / 18.1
